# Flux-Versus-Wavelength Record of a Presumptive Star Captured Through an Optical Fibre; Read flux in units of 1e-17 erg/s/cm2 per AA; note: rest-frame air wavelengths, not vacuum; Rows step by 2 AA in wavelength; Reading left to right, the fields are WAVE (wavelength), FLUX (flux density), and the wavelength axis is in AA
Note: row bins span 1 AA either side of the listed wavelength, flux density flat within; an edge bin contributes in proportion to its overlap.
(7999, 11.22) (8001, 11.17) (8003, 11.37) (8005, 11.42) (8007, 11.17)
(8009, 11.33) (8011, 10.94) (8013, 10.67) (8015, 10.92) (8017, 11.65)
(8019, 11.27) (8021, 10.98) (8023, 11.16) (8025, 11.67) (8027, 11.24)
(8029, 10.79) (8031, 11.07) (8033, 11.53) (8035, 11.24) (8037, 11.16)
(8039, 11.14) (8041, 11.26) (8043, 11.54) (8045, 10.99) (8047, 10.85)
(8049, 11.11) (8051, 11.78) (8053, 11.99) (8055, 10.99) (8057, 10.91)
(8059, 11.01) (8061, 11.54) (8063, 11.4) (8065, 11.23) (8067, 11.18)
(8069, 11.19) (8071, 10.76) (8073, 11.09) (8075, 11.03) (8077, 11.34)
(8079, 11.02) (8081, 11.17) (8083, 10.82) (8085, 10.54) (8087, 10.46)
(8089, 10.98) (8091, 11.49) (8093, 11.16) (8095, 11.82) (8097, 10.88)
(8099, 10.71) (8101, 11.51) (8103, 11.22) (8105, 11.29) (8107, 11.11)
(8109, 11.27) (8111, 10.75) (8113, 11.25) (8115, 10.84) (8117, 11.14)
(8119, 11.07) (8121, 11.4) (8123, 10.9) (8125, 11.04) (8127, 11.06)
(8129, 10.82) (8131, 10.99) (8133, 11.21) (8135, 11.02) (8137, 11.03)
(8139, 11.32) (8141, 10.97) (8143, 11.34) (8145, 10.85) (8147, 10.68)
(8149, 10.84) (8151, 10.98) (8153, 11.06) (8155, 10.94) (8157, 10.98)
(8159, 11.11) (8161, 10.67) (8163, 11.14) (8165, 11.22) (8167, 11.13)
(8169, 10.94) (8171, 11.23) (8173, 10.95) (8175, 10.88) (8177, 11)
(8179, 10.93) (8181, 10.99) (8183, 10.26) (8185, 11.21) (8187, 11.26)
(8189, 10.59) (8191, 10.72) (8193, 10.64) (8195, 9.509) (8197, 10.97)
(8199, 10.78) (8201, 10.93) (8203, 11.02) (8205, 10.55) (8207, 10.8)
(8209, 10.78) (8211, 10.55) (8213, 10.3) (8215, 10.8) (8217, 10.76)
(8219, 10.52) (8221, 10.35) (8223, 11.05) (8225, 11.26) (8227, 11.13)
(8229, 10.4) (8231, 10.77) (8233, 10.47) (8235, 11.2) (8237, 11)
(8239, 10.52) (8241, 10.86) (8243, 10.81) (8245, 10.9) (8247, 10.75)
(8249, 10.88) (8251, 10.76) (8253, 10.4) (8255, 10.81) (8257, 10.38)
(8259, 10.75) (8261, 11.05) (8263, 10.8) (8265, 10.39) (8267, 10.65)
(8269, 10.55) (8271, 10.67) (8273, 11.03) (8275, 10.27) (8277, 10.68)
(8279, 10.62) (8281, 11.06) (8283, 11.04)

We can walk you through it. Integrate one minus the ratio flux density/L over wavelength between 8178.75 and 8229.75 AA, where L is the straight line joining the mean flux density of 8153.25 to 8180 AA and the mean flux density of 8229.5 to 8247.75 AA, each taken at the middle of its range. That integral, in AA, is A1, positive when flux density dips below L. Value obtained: 0.79 AA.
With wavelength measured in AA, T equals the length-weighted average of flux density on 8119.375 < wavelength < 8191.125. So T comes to 11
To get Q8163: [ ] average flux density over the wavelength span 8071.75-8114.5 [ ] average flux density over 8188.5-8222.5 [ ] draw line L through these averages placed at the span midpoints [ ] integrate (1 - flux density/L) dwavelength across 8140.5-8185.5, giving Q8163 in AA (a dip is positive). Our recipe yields -0.7 AA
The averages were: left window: 11.1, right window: 10.6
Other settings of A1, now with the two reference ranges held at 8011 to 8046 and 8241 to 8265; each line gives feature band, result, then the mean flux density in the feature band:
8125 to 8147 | -0.14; 11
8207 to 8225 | 0.22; 10.7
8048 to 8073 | -0.29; 11.3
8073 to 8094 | 0.14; 11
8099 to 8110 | -0.19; 11.2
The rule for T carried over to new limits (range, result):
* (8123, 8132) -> 11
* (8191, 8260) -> 10.7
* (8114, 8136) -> 11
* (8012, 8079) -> 11.2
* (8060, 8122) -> 11.1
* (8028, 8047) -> 11.2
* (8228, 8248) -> 10.8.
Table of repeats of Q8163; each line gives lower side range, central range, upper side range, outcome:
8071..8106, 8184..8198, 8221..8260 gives 0.2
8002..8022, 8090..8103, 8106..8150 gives -0.2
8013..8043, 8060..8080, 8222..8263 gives -0.1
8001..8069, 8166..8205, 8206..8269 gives 0.1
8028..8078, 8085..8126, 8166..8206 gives -0.2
